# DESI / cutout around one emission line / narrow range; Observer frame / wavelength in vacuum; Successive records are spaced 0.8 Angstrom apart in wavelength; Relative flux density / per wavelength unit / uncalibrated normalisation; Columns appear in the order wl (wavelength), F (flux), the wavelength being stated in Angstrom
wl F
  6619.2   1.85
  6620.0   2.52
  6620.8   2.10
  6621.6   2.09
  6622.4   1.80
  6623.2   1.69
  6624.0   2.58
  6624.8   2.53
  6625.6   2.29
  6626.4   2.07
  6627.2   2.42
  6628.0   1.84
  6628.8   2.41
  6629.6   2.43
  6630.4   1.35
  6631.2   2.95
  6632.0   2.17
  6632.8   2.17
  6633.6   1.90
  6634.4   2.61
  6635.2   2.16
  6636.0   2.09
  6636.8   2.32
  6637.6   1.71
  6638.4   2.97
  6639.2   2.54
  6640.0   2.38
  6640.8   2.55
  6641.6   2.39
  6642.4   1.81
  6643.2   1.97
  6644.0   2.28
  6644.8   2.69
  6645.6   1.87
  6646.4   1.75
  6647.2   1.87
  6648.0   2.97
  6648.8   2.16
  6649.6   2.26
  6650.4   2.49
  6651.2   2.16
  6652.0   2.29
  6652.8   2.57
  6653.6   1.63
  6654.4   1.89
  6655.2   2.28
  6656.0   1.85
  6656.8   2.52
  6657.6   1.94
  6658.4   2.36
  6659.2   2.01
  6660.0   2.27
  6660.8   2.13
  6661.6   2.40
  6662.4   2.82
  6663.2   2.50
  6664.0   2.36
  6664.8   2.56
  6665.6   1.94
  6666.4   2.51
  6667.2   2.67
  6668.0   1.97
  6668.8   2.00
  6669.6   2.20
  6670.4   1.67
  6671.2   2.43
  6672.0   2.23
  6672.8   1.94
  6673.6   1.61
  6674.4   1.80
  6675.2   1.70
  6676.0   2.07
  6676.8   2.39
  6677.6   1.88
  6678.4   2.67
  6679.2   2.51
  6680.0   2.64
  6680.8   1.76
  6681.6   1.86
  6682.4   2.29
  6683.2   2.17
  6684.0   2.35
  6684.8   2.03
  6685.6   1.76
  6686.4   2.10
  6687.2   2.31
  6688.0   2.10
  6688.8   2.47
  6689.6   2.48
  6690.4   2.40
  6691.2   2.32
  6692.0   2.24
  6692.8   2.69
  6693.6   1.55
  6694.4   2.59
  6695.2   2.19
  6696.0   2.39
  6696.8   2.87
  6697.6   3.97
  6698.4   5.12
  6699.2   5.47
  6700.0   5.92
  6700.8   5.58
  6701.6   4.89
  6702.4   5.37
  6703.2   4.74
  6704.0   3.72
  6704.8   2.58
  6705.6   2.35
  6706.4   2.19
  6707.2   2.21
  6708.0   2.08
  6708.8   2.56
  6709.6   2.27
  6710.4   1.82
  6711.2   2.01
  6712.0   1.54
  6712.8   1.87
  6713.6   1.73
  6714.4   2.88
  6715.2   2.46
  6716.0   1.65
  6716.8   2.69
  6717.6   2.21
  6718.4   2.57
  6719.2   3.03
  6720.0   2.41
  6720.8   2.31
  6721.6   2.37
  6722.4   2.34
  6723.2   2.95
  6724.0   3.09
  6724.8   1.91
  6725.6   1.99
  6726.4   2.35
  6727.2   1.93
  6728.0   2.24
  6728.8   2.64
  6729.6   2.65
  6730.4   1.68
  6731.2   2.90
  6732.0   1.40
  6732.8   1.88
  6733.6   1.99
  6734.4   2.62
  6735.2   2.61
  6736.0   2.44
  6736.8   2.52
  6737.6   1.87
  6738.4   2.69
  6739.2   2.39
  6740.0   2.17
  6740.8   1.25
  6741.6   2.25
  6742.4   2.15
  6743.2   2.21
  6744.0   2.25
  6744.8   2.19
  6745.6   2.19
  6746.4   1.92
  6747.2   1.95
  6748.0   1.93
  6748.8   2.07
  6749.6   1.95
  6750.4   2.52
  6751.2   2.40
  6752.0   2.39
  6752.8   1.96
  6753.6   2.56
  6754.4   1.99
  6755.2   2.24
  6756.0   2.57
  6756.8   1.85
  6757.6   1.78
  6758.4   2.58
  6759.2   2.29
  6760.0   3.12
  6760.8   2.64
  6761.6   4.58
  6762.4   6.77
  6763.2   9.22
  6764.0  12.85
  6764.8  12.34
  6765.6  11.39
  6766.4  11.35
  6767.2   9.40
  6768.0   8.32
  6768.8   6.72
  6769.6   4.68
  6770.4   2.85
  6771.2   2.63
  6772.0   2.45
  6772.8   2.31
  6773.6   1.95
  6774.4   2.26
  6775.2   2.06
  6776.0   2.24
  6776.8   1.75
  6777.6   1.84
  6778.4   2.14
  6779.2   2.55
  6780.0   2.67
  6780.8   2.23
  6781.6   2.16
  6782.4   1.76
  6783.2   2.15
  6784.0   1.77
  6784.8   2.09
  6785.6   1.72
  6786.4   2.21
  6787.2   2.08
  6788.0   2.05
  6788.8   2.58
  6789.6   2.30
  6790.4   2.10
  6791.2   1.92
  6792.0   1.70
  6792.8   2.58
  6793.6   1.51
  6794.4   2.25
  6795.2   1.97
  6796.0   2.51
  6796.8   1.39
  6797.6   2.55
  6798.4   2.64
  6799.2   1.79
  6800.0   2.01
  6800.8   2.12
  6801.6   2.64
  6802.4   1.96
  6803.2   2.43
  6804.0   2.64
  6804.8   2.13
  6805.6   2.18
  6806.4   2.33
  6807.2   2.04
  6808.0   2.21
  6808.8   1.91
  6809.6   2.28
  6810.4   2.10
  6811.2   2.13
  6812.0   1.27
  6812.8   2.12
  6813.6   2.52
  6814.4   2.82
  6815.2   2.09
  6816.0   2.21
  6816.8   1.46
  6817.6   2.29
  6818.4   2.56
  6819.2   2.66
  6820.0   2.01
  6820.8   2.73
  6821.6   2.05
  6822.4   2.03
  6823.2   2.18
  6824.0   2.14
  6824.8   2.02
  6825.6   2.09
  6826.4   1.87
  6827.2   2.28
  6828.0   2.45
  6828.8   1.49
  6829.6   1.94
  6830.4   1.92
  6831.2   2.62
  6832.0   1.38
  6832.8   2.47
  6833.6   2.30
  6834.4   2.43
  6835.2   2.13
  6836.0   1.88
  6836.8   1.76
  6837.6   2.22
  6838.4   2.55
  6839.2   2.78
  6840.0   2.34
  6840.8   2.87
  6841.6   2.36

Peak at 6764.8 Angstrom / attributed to [O III] 5007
